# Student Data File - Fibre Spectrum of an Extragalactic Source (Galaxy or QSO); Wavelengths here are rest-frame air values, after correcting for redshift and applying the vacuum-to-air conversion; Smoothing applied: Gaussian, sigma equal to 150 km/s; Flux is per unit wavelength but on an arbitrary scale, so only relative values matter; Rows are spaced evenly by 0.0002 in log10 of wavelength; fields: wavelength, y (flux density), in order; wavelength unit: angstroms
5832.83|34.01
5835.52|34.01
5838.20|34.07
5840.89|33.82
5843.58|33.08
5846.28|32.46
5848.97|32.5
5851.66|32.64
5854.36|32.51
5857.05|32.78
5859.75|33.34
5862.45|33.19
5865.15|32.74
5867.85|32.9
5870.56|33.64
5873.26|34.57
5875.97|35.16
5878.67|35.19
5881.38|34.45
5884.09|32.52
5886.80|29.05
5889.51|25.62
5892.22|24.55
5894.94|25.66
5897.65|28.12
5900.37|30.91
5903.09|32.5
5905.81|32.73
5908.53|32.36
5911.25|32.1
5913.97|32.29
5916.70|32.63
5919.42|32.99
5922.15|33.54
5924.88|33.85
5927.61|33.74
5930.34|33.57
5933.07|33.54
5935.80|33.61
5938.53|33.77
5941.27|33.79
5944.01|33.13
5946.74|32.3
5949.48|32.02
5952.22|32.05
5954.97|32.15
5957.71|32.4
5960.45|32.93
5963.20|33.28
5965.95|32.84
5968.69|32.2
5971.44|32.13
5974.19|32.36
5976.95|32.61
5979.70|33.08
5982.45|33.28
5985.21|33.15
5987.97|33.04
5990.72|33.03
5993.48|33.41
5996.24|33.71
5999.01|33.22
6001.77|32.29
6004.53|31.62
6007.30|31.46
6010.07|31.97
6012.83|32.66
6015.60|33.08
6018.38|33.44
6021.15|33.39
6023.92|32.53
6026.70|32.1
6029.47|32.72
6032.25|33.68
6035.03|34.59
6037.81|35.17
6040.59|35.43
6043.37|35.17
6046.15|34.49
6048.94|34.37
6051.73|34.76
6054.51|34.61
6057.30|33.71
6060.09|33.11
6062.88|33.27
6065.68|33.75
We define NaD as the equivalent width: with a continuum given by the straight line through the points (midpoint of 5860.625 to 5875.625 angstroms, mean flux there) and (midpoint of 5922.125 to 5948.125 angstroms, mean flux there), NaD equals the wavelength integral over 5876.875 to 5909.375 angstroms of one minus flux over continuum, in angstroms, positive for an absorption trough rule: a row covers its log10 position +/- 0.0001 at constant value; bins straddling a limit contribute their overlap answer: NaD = 3.07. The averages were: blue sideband 33.5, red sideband 33.5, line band 30.3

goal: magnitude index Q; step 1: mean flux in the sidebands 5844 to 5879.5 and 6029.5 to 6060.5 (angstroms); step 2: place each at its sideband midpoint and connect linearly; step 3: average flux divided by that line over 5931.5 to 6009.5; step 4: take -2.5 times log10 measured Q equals 0.039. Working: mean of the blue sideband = 33.3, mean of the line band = 32.8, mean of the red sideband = 34.4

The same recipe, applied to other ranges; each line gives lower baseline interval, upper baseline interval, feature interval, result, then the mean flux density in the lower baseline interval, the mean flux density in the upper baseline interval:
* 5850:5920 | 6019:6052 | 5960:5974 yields 0.01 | 31.8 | 34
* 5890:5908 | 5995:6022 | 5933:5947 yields -0.10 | 29.1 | 32.7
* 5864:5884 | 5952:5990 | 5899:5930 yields 0.02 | 34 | 32.7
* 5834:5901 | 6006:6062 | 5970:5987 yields 0.01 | 32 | 33.6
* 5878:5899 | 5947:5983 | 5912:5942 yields -0.08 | 29.2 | 32.5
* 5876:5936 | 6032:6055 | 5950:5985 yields 0.01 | 31.7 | 34.8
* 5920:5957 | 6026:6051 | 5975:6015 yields 0.03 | 33.1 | 34.3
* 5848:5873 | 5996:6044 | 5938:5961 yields 0.01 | 33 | 33.2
